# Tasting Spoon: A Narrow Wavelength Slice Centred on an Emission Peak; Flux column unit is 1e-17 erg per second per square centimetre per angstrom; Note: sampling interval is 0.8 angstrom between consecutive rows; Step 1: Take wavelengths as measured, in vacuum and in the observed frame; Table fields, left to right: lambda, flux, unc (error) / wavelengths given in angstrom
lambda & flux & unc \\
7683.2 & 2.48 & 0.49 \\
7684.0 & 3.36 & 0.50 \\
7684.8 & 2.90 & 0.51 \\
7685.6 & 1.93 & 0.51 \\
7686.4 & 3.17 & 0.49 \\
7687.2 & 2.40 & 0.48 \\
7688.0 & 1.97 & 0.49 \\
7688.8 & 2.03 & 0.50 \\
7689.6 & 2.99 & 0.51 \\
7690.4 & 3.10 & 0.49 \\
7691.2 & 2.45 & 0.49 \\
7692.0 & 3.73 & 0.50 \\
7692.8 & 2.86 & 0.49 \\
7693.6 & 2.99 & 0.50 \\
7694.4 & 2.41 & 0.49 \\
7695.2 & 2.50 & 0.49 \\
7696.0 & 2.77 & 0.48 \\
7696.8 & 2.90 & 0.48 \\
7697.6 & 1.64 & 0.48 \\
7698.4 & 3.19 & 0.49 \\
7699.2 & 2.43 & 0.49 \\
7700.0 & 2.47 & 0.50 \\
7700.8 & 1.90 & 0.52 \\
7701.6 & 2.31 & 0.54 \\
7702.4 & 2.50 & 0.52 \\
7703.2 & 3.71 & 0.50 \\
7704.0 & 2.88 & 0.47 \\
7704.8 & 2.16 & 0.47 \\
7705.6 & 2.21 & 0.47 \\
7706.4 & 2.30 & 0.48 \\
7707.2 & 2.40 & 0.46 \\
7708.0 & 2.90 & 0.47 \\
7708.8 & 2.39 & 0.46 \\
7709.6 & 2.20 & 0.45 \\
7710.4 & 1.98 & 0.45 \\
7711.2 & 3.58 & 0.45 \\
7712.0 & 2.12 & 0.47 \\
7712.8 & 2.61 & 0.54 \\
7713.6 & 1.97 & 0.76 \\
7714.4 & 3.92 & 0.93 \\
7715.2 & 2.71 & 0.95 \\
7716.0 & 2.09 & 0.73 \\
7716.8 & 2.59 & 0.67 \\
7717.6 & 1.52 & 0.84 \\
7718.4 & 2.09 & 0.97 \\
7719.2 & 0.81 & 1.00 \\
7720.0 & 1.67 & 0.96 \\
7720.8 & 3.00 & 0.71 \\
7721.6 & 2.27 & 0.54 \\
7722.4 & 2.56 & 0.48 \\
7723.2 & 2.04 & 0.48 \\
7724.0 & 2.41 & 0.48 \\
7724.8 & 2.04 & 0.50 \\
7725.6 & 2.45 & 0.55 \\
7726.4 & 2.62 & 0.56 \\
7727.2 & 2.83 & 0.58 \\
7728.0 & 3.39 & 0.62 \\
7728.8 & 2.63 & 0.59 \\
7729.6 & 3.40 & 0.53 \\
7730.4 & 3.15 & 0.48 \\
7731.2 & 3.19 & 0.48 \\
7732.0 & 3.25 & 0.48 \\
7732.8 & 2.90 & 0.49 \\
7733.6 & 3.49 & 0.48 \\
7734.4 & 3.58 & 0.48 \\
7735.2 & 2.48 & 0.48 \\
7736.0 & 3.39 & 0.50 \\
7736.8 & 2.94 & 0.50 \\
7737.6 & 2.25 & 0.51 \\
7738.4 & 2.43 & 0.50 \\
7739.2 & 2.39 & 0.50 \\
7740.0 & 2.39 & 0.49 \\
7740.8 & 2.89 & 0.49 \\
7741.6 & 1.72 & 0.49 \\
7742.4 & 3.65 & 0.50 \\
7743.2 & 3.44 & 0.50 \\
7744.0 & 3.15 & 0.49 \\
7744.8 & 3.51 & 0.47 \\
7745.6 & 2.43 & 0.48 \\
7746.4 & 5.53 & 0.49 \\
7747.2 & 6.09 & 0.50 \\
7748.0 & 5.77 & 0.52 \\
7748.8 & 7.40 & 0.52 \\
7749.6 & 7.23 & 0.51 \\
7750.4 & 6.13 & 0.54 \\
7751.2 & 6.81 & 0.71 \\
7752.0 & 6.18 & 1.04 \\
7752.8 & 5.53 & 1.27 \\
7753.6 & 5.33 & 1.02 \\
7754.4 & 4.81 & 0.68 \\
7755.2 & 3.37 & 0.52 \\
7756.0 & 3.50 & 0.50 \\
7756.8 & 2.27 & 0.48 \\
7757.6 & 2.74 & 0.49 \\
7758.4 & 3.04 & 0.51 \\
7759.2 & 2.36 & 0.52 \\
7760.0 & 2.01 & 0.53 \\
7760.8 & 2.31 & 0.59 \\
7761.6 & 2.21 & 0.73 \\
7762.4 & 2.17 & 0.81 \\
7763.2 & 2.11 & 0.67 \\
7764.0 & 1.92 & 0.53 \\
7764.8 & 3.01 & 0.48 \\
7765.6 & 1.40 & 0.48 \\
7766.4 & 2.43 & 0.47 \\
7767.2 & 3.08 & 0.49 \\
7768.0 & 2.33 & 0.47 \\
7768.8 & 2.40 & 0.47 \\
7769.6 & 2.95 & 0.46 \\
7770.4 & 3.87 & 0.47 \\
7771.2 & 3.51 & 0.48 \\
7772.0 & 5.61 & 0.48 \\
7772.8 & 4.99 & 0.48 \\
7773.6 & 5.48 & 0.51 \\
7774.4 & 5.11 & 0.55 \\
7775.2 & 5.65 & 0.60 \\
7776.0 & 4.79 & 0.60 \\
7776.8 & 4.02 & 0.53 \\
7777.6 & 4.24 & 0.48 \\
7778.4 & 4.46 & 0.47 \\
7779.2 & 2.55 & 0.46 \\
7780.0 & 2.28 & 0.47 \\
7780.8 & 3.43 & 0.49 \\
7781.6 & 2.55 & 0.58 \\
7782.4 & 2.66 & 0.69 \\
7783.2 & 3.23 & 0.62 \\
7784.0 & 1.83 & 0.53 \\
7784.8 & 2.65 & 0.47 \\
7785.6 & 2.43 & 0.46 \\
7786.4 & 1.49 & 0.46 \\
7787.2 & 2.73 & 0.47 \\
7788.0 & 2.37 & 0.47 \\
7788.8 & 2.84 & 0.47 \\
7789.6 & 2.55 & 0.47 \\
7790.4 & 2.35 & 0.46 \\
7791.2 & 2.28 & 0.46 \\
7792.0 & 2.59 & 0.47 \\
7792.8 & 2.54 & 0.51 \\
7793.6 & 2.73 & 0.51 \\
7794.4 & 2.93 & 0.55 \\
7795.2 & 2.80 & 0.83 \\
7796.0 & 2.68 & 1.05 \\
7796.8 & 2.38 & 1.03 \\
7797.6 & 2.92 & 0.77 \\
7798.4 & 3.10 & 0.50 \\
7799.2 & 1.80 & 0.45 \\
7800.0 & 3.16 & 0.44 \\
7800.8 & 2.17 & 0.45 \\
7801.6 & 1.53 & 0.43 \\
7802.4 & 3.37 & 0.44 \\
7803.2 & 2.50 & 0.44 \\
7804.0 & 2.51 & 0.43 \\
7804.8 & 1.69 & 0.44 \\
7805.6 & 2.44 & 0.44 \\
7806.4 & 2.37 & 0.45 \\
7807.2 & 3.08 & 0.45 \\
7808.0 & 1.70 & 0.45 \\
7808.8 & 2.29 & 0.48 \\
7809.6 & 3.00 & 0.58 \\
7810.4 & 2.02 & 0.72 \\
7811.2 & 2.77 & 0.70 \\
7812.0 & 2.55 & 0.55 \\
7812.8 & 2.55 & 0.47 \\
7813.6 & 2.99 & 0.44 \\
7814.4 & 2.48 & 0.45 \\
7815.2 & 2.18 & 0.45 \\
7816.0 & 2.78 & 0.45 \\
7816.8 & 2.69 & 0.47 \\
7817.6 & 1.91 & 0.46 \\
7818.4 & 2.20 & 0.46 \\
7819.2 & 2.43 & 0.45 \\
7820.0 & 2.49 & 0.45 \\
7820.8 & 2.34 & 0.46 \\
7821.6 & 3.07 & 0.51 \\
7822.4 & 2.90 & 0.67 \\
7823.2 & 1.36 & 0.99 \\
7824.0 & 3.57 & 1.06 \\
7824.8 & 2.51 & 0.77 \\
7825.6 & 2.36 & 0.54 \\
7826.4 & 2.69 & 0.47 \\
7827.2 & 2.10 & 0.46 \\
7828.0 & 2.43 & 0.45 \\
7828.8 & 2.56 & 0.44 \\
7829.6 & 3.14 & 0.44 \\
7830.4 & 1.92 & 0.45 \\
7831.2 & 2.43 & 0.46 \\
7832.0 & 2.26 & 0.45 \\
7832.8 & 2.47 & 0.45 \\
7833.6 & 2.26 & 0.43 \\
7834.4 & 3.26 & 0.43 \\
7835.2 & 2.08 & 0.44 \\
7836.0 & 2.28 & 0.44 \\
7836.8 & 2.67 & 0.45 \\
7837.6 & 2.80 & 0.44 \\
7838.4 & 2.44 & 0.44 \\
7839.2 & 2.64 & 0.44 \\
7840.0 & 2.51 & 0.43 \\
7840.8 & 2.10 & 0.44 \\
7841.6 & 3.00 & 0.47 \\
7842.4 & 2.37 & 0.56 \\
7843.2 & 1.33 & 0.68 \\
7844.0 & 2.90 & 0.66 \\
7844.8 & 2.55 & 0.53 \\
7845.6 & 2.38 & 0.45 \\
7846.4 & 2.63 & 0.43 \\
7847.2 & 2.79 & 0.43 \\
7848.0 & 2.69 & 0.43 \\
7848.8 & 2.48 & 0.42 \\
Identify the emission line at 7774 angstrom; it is [N II]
